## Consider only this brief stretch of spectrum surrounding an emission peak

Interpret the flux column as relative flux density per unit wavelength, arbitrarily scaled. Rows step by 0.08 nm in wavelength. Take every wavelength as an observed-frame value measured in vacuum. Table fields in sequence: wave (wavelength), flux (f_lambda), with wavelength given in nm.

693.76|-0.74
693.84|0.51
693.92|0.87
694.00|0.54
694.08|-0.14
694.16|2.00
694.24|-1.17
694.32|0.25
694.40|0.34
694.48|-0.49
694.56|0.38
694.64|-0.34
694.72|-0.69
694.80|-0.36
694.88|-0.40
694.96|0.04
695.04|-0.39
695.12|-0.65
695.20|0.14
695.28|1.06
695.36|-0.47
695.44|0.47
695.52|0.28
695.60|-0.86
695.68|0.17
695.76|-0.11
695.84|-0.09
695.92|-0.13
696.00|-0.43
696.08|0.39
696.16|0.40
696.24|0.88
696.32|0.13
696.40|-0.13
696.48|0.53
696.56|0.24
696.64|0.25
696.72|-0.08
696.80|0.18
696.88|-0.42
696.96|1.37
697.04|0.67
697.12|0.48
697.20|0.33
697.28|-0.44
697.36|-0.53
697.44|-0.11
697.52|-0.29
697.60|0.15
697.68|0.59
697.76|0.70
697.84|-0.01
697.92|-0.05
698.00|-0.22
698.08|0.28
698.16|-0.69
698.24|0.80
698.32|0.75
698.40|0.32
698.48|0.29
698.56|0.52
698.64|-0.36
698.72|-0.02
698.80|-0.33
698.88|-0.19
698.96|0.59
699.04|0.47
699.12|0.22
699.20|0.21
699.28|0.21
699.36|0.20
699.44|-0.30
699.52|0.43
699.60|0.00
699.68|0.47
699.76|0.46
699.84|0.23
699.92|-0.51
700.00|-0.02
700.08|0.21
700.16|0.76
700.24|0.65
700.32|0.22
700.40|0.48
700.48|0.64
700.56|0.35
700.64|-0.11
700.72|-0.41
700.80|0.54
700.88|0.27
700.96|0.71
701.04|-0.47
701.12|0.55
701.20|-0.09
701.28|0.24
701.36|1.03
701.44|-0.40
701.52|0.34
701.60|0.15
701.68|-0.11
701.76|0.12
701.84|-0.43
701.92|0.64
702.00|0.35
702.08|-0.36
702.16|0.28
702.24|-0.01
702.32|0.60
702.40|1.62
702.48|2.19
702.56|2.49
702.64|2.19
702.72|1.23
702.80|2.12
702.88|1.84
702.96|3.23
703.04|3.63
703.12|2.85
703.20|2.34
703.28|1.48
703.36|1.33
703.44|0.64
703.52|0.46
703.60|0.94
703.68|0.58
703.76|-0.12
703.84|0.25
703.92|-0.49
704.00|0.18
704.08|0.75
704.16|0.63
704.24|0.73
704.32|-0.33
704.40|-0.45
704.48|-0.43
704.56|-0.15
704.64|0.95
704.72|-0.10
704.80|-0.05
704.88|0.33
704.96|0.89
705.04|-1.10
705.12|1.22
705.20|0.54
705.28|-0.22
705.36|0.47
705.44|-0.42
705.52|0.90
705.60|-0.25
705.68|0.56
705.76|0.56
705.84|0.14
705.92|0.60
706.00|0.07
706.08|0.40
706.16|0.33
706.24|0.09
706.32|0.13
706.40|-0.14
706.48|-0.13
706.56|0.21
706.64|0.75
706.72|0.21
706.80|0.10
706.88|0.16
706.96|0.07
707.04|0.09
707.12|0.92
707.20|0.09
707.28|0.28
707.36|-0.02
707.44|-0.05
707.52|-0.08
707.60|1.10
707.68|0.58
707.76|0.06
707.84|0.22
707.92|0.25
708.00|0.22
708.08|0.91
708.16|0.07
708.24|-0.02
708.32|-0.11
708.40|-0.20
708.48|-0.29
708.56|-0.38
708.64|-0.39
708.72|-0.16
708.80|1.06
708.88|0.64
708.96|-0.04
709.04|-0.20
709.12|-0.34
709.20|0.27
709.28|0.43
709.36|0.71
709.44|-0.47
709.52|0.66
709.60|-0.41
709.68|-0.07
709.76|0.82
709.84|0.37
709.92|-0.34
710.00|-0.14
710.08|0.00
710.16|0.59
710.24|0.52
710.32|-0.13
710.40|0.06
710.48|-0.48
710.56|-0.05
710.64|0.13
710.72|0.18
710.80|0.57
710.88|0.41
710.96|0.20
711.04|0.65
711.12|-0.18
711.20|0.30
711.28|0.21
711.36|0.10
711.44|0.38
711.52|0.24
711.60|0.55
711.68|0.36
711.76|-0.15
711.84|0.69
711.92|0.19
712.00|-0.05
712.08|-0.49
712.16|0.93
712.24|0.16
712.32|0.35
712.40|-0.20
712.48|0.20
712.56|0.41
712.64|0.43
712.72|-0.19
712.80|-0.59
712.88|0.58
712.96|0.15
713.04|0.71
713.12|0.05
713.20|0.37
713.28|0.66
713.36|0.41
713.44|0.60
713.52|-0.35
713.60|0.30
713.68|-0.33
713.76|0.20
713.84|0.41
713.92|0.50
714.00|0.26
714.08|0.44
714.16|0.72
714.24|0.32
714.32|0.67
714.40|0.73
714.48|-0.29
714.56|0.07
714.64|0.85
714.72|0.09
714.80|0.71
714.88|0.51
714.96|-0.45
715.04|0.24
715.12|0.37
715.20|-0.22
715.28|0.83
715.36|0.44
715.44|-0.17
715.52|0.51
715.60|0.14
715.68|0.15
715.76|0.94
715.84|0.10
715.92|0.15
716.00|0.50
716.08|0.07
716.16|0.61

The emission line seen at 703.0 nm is [O II]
